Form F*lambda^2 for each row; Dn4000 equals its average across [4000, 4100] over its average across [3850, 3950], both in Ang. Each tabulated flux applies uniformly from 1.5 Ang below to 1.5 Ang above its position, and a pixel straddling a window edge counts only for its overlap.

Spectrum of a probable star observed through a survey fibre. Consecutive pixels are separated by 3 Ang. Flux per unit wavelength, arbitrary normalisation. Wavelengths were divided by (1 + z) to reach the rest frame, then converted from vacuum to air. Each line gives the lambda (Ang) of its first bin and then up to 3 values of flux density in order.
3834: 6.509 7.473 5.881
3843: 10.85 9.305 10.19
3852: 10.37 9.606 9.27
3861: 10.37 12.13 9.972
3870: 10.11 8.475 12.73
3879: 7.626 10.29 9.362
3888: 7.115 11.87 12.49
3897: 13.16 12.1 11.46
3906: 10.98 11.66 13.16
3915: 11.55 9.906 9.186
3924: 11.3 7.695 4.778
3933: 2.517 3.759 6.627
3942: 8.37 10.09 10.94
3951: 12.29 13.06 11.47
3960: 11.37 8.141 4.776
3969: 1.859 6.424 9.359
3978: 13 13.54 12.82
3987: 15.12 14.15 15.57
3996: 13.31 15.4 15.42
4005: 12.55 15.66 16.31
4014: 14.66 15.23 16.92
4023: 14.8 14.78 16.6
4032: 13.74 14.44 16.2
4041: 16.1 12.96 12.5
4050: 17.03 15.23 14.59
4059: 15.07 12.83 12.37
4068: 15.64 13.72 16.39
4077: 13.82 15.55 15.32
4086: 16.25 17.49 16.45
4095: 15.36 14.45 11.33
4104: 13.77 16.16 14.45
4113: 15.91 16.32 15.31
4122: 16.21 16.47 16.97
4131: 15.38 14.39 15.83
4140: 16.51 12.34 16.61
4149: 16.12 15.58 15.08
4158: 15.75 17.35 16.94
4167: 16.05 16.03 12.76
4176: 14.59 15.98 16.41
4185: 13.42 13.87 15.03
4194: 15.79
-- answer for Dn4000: 1.67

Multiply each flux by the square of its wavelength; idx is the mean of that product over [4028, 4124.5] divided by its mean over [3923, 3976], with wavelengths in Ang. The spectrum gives 2.0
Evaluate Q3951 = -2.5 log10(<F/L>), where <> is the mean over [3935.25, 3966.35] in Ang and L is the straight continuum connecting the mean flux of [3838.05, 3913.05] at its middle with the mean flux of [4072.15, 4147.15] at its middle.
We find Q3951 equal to 0.26 mag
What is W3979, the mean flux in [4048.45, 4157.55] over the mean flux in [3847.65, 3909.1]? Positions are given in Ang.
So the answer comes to 1.45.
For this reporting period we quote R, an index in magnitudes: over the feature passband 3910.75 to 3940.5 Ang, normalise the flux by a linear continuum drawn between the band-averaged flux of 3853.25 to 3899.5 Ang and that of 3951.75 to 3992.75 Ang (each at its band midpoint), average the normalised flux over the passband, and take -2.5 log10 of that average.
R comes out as 0.29 mag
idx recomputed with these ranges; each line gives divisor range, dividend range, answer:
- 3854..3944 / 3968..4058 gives 1.53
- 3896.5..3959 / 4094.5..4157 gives 1.73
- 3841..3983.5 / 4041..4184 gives 1.73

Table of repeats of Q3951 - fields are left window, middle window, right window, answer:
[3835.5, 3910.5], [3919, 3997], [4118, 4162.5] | 0.24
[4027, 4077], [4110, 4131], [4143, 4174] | -0.05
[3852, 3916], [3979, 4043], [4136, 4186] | -0.15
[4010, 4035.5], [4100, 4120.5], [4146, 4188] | 0.04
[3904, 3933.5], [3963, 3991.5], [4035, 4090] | 0.18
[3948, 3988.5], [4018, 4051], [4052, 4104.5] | -0.16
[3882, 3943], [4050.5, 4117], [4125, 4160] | -0.07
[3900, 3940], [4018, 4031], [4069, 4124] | -0.23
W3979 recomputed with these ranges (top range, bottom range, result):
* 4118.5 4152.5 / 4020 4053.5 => 1.04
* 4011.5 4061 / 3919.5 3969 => 1.81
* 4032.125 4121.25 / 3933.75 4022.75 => 1.28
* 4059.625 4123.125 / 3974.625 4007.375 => 1.08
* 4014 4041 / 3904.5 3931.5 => 1.53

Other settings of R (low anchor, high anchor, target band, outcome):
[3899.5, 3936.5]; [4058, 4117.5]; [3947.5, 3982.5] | 0.13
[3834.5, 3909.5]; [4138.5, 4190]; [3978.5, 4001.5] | -0.17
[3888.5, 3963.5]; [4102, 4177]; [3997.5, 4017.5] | -0.23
